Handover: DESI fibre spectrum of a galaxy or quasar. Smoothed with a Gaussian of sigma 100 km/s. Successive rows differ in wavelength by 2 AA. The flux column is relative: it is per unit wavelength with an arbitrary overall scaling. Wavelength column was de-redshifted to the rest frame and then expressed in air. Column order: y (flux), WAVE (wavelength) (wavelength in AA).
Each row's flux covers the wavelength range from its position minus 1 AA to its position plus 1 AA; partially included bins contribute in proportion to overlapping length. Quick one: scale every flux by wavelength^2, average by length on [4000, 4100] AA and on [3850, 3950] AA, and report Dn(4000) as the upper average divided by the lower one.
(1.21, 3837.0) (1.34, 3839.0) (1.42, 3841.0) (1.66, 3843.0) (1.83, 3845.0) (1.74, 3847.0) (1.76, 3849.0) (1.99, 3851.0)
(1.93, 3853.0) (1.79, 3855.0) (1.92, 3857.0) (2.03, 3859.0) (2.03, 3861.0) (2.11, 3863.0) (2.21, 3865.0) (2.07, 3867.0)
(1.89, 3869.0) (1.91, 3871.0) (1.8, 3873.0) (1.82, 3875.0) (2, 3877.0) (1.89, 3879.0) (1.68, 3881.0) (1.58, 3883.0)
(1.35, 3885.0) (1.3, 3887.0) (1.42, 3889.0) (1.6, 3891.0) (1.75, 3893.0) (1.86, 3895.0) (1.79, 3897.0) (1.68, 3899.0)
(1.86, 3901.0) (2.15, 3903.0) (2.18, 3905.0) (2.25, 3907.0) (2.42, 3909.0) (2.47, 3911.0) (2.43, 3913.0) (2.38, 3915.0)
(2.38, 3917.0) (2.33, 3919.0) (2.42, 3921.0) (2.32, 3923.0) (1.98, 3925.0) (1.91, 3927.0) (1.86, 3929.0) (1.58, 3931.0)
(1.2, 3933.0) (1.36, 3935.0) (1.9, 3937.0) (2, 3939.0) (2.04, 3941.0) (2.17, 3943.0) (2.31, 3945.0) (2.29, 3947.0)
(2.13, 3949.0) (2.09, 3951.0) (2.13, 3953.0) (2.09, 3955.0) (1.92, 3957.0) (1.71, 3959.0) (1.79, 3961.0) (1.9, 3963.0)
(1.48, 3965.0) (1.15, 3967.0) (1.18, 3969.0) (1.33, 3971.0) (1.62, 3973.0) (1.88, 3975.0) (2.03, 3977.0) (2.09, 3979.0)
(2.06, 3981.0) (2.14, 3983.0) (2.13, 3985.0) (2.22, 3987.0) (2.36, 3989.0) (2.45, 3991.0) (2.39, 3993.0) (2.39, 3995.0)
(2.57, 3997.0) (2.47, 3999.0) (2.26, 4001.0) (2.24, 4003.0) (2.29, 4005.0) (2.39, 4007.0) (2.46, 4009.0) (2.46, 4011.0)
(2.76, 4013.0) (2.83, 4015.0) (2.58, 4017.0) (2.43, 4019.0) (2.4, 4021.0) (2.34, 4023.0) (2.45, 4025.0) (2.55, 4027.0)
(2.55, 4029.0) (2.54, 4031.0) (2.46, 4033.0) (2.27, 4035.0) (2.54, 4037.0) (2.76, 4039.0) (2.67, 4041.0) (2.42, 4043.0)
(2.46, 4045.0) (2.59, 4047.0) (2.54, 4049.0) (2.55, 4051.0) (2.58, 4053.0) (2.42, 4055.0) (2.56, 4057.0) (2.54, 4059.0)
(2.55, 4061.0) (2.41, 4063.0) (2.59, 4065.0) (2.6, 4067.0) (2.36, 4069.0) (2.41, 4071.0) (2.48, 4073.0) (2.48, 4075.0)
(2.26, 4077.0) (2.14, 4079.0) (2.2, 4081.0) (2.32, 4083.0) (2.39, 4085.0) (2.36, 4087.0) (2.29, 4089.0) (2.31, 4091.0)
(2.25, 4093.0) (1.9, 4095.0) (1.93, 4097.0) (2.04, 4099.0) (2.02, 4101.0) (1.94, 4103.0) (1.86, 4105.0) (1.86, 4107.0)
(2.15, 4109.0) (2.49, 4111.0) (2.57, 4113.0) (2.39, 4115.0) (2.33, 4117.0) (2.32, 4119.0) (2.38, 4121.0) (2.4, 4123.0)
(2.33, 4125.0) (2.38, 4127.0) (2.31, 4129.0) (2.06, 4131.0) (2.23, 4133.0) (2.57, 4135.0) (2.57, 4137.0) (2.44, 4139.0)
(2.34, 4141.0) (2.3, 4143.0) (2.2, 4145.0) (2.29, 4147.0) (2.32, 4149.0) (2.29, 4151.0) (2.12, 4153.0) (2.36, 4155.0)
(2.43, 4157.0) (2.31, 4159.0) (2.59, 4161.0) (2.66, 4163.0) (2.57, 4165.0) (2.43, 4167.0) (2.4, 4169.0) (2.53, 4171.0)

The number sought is 1.34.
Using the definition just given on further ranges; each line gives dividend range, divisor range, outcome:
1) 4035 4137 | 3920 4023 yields 1.19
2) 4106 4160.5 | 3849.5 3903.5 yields 1.45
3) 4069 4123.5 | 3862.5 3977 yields 1.29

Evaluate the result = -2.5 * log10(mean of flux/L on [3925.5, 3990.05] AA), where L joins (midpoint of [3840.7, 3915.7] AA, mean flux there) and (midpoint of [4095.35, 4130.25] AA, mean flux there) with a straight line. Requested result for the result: 0.07 mag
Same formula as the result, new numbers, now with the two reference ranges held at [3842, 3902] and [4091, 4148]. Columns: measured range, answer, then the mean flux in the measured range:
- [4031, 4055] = -0.20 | 2.53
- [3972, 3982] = 0.03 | 1.94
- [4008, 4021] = -0.24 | 2.57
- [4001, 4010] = -0.14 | 2.34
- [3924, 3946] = 0.04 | 1.85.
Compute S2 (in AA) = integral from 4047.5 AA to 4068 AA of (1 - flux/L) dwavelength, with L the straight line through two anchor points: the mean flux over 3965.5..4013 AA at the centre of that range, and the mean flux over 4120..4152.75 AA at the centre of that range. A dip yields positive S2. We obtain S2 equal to -2.93 AA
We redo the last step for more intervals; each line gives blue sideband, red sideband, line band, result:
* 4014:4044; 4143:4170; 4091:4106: 2.6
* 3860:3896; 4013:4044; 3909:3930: -2.8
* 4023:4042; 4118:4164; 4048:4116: 3.7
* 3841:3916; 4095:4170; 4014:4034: -3.6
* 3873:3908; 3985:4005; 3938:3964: 0.8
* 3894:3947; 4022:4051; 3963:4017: 4.5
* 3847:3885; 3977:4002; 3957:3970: 3.8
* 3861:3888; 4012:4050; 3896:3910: -0.7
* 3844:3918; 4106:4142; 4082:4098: 0.4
